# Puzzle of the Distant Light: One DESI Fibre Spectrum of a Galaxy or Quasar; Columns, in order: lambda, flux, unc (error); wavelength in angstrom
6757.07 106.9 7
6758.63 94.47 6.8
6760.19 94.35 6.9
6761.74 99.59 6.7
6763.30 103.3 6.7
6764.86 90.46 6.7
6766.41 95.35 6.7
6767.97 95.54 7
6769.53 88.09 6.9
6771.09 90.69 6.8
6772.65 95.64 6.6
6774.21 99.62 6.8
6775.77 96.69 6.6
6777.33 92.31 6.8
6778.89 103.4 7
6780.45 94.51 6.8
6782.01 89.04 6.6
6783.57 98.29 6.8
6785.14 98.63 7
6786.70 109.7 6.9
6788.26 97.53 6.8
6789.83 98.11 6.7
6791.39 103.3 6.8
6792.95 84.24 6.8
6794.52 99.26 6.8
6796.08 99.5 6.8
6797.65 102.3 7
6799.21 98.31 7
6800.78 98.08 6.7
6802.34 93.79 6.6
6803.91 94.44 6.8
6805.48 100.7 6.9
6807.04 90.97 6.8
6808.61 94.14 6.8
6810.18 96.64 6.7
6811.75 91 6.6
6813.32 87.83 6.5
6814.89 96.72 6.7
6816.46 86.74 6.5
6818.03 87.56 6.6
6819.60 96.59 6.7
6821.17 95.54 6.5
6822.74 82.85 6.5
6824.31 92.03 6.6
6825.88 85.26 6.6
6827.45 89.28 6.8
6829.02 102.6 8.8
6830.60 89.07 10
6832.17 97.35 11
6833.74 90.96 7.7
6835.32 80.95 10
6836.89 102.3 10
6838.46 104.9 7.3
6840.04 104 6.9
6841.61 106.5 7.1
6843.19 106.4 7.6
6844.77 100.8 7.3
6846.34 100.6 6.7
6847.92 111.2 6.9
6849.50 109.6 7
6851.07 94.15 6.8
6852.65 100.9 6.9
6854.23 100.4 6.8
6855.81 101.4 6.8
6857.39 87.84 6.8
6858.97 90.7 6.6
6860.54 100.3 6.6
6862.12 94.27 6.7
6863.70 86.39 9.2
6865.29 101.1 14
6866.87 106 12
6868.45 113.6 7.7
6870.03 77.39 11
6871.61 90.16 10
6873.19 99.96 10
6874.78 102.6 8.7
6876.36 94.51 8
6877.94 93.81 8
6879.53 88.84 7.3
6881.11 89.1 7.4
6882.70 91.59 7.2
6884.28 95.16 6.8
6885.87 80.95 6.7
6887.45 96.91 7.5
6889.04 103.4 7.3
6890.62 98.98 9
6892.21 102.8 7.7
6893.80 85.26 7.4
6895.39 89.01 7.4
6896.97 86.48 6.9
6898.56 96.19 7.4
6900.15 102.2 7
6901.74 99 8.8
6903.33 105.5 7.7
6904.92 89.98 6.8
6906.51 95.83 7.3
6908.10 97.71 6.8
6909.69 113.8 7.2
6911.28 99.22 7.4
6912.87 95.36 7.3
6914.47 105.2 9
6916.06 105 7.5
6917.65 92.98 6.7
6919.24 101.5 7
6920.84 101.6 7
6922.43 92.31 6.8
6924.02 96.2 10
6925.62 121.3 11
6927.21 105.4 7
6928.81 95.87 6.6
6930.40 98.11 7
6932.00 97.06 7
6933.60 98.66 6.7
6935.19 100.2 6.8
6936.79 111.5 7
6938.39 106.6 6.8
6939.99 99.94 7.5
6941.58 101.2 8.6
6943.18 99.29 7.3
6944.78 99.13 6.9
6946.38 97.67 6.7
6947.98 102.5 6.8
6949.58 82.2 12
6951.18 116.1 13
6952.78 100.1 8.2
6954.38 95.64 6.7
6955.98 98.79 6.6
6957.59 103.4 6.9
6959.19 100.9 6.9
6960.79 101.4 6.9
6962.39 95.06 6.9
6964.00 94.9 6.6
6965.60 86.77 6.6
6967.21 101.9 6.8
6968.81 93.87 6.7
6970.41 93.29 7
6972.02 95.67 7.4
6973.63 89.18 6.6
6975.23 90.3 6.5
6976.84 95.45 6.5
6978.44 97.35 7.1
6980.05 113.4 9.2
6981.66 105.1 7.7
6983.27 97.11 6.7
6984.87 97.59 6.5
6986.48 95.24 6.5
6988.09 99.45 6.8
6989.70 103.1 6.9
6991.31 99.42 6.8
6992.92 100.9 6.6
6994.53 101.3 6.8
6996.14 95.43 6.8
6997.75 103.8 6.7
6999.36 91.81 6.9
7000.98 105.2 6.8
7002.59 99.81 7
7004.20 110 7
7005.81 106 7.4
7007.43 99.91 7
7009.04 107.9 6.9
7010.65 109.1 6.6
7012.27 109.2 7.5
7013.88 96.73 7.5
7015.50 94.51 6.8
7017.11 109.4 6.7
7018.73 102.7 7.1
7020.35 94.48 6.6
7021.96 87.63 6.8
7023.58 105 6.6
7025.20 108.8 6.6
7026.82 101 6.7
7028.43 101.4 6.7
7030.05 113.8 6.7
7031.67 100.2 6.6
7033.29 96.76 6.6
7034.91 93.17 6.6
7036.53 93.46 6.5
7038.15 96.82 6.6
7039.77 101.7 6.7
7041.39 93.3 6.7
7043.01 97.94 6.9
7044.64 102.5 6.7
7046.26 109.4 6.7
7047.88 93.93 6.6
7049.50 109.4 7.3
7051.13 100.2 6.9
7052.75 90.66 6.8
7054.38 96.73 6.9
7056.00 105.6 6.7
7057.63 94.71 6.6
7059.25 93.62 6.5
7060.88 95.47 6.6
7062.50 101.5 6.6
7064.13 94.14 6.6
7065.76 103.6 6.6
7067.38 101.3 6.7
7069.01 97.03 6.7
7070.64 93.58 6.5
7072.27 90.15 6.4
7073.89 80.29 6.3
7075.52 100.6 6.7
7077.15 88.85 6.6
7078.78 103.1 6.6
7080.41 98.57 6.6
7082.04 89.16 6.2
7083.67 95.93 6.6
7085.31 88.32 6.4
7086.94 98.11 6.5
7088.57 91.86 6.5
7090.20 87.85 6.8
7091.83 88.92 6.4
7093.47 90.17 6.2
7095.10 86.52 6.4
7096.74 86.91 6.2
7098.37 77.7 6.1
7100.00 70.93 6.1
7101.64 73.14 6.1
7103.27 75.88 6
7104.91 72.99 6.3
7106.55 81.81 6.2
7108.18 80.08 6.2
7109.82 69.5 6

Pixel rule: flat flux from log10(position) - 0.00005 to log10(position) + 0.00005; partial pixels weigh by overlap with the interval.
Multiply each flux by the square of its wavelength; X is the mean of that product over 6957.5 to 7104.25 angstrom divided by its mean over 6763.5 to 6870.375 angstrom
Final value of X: 1.1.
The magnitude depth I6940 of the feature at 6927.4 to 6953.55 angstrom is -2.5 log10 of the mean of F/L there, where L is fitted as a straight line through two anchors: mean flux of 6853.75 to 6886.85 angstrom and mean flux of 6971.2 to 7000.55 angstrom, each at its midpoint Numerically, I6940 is -0.039 mag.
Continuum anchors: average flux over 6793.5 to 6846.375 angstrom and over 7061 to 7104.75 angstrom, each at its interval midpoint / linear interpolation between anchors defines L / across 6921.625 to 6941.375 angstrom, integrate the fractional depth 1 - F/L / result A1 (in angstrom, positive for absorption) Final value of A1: -1.84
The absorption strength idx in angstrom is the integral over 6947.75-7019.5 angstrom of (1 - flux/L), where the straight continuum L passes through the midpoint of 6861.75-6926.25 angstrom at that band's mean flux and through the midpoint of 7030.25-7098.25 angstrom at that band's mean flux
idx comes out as -2.58 angstrom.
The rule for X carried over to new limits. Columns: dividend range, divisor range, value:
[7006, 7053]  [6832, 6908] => 1.09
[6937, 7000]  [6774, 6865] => 1.07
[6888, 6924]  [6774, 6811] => 1.04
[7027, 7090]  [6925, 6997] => 1.01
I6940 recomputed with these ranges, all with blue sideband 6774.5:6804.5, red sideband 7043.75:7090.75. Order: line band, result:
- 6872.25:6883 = 0.03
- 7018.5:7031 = -0.06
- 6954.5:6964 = -0.03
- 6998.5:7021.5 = -0.06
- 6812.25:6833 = 0.07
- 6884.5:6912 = 0.01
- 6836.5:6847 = -0.07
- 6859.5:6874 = 0.01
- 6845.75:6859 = -0.03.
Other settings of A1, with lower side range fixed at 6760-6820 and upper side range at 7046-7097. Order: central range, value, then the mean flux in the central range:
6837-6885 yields -1.3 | 98.2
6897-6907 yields -0.2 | 97.2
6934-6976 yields -1.3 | 98.4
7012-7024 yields -0.5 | 99.4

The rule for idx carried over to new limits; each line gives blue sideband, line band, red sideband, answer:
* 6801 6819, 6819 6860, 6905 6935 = -0.9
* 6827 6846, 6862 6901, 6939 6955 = 1.6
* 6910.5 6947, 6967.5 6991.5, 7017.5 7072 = 0.6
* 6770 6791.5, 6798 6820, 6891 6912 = 0.8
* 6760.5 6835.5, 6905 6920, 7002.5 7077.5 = -0.5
